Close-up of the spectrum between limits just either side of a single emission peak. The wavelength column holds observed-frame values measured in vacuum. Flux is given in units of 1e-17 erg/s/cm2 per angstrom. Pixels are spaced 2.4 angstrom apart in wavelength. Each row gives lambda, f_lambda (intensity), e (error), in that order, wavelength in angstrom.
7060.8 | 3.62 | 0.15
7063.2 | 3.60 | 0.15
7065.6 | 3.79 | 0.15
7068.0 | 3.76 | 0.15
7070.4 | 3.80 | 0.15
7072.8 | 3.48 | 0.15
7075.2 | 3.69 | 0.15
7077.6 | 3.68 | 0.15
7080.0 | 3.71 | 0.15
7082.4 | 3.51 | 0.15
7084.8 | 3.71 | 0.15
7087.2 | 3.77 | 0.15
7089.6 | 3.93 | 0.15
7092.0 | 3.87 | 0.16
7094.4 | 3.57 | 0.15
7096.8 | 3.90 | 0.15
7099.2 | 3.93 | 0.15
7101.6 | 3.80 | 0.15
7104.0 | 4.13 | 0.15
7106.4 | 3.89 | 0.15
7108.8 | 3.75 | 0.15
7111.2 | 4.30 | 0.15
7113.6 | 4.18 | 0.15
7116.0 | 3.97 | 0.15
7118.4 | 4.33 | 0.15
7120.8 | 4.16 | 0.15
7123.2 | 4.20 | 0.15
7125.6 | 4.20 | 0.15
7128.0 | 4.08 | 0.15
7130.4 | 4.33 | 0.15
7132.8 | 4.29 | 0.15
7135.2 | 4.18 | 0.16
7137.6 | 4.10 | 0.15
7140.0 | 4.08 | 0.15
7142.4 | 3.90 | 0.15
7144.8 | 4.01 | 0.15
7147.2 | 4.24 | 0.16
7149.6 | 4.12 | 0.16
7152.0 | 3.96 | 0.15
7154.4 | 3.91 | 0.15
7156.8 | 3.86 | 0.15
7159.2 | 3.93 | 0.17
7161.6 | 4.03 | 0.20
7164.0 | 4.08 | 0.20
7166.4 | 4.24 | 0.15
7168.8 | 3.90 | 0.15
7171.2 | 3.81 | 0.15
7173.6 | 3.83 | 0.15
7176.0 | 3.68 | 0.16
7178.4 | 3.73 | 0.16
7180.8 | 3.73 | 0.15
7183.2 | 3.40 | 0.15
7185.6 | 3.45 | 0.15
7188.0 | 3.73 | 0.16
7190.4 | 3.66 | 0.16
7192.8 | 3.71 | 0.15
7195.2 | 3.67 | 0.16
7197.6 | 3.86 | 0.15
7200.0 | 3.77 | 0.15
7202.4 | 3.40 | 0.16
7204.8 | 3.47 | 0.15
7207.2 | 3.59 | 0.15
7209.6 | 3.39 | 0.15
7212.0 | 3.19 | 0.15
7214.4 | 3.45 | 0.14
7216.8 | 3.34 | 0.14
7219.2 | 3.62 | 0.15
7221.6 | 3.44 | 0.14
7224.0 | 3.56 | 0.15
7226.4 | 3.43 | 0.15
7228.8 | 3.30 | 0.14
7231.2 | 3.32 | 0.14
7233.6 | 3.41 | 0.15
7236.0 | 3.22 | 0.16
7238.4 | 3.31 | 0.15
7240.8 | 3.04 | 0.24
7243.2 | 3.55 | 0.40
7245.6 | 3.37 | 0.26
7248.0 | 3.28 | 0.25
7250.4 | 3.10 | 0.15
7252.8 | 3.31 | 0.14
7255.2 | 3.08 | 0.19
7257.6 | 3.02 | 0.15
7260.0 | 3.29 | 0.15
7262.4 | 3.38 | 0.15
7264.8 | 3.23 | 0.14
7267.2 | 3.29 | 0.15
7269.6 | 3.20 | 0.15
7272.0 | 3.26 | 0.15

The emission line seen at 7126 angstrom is Mg II 2798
